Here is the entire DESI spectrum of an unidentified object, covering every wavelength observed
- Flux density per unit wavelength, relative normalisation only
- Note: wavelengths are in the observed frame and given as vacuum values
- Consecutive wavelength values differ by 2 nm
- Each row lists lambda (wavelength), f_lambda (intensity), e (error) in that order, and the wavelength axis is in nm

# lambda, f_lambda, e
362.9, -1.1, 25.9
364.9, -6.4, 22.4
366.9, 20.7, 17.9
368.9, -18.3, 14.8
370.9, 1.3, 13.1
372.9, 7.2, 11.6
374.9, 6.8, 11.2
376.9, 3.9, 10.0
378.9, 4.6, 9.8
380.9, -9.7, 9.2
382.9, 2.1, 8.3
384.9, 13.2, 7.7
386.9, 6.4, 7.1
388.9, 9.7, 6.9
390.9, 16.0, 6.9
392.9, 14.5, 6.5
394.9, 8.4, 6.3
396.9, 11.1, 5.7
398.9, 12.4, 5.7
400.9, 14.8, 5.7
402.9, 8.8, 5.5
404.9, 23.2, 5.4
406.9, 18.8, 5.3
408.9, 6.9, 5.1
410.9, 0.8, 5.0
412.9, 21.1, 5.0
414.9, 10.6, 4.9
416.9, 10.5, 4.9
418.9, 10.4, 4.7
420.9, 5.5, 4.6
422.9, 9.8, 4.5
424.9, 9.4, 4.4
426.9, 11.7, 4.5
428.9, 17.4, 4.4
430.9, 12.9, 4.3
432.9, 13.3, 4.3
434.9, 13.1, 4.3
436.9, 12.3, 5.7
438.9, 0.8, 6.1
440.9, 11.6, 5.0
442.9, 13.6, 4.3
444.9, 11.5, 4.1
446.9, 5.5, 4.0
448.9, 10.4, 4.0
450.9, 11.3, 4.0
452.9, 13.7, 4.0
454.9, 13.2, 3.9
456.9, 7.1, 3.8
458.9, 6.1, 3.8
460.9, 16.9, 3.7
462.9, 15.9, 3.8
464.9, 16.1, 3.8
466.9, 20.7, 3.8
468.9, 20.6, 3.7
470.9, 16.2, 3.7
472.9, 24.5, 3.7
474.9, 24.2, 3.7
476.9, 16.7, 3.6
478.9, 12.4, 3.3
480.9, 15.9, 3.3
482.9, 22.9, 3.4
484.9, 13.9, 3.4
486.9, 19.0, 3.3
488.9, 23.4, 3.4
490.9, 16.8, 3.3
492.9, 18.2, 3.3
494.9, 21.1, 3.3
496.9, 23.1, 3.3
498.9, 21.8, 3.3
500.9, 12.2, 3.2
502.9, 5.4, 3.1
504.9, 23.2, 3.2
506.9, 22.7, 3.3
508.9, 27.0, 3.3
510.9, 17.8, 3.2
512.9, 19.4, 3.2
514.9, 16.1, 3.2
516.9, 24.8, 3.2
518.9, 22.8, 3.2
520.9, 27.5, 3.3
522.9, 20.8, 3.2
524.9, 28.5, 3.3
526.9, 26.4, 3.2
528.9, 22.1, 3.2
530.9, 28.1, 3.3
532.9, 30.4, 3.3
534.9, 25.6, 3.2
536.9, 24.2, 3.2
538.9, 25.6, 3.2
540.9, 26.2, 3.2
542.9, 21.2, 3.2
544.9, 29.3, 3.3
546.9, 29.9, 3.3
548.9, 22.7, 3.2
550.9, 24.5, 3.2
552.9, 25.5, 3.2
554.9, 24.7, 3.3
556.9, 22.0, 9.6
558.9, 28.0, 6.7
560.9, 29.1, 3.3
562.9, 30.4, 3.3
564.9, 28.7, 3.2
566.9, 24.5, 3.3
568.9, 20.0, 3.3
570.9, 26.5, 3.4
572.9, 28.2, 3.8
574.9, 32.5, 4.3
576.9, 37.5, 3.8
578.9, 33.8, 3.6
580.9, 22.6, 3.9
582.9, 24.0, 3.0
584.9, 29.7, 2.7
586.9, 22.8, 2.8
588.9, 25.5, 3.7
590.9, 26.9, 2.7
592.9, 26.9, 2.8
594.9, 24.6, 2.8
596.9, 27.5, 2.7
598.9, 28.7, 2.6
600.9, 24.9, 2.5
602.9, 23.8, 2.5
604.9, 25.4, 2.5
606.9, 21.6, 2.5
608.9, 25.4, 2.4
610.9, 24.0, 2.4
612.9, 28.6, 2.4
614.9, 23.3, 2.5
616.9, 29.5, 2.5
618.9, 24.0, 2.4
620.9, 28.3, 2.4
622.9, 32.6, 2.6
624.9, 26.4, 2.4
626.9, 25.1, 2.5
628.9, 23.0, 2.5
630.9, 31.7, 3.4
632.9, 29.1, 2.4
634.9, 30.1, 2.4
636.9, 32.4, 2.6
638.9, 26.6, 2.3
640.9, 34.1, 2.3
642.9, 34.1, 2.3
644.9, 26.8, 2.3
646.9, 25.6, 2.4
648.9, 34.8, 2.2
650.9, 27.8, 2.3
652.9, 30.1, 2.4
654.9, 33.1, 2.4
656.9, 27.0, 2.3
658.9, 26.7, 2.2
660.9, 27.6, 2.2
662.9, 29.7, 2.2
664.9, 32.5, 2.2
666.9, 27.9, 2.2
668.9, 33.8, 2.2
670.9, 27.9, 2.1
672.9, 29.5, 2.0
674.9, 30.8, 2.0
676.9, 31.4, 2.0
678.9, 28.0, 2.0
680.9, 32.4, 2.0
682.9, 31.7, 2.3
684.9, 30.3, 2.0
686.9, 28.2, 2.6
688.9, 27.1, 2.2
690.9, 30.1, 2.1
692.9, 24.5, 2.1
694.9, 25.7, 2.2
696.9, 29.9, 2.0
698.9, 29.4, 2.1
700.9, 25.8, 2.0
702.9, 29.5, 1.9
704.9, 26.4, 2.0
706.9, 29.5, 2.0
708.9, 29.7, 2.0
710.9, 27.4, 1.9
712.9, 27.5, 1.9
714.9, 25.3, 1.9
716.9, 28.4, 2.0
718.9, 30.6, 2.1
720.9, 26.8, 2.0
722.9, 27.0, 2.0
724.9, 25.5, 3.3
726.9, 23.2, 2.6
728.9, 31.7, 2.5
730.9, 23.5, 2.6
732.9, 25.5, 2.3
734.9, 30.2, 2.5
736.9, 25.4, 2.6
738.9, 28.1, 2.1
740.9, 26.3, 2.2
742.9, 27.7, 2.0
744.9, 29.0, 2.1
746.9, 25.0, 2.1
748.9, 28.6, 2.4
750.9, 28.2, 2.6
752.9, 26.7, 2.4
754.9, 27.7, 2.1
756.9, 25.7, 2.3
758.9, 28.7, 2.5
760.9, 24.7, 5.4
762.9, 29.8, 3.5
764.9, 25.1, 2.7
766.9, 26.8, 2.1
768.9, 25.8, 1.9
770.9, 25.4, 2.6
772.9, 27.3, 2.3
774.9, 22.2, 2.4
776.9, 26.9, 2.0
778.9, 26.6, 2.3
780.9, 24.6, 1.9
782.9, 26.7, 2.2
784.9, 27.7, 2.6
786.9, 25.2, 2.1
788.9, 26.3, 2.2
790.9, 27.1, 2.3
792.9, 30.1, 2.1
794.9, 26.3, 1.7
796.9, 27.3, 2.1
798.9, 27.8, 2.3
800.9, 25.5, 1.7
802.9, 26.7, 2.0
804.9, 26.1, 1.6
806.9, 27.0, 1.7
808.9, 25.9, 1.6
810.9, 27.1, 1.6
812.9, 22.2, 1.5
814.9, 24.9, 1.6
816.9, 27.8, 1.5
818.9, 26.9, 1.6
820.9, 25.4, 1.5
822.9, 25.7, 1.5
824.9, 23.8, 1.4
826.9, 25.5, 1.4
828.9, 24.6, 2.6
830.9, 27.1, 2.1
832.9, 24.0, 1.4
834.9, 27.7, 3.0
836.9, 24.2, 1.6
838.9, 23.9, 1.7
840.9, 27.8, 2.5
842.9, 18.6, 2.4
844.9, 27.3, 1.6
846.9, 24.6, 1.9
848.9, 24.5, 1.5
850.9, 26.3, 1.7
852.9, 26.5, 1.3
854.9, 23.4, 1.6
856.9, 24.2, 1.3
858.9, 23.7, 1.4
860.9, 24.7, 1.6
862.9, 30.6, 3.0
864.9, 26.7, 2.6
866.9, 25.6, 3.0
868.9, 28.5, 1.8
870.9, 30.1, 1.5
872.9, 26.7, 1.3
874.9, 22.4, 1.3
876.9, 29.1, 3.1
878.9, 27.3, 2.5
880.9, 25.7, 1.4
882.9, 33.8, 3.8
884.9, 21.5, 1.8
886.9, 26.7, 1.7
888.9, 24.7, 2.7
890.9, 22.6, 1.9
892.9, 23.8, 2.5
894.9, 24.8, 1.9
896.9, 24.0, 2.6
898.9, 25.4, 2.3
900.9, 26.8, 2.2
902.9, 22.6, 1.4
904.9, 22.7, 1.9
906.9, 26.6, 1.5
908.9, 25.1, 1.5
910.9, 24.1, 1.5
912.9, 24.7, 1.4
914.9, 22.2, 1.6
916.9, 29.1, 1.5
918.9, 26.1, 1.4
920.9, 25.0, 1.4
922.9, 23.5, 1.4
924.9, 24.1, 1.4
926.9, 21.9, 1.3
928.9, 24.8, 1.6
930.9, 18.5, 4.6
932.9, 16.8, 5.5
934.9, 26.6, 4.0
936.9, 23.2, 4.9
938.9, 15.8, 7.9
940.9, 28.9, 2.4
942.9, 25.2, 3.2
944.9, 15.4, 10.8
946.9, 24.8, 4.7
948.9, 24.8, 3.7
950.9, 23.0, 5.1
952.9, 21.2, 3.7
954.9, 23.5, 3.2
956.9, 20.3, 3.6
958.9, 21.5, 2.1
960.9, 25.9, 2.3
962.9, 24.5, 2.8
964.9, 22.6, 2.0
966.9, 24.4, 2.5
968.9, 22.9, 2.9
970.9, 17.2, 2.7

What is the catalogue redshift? 0.17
